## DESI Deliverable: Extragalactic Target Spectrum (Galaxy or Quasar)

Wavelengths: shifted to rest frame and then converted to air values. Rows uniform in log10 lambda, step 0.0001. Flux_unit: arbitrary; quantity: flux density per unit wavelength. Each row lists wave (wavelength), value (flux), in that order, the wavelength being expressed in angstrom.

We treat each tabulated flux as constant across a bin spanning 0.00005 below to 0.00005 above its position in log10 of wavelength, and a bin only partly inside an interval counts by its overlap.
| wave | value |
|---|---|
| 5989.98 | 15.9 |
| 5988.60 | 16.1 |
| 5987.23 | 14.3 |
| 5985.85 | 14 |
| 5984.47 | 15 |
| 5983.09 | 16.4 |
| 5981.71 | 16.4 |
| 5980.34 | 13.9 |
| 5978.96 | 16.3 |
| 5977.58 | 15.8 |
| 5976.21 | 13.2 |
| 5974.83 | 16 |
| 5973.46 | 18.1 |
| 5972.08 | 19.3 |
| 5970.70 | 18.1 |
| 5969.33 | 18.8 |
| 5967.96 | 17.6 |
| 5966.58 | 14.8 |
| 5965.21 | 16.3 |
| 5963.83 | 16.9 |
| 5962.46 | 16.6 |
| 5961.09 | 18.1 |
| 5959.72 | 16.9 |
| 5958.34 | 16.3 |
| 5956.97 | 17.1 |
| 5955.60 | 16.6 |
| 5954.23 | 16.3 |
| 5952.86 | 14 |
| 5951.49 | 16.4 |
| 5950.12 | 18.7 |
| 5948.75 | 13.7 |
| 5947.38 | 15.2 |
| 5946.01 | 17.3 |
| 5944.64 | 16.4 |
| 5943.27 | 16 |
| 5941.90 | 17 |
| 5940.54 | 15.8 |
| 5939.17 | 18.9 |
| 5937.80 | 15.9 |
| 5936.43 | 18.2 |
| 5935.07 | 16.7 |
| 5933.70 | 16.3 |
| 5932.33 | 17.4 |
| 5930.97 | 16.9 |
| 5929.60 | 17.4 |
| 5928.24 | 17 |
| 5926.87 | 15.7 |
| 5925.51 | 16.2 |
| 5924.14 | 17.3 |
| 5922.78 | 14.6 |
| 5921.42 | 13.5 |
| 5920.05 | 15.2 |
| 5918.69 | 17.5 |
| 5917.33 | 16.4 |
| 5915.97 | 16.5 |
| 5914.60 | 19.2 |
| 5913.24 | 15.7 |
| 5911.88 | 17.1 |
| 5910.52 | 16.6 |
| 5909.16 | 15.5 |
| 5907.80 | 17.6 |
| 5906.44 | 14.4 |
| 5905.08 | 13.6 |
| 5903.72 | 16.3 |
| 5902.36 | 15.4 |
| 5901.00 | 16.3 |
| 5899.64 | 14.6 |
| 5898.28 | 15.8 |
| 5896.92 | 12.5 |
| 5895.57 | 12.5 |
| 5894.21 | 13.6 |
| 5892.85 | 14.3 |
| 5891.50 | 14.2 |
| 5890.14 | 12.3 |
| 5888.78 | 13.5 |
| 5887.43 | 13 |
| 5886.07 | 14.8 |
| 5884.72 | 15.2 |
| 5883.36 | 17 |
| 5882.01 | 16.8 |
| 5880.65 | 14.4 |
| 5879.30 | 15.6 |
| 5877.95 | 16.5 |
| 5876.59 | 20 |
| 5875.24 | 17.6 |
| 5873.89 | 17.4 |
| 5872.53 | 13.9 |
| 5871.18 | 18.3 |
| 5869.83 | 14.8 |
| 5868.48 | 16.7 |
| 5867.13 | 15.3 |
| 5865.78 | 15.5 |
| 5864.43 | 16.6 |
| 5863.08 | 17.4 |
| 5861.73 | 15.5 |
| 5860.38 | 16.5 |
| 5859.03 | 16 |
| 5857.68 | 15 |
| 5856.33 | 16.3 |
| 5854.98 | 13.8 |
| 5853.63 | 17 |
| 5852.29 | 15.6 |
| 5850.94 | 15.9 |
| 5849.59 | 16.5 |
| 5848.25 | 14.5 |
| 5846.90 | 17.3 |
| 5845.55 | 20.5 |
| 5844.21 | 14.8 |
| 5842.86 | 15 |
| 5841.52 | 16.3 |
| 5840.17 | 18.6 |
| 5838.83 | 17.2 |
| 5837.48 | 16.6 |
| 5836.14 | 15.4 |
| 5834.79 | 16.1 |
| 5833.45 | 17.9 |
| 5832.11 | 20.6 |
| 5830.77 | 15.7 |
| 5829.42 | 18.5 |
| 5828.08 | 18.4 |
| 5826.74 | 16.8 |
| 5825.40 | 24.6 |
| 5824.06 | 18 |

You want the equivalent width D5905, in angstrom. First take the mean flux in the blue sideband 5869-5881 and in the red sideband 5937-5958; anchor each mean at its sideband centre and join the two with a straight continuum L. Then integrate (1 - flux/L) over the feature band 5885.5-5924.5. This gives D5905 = 3.1 angstrom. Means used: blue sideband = 16.6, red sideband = 16.4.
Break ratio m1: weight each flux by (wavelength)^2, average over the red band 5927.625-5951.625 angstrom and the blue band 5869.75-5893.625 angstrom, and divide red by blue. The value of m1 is 1.1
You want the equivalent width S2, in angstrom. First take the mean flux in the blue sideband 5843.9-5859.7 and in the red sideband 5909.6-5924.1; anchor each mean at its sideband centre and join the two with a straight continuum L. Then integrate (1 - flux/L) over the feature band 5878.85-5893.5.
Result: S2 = 1.4 angstrom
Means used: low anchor 16.1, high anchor 16.3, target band 14.6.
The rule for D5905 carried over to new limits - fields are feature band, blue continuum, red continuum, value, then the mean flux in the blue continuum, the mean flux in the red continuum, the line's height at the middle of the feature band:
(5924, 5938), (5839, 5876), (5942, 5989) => -0.48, 16.3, 16.3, 16.3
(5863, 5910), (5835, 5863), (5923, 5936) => 3.07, 16.2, 16.7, 16.5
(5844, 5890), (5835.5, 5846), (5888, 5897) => -3.17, 16.7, 13.3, 15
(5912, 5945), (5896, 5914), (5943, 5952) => -1.42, 15.5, 16.2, 15.9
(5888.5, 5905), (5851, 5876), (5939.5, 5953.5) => 1.87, 16.1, 16.1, 16.1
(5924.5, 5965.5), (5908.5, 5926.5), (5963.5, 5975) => 0.57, 16.2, 17.4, 16.9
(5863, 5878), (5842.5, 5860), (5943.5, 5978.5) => -0.48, 16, 16.6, 16.1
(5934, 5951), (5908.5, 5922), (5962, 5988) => -0.38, 16.3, 16.2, 16.3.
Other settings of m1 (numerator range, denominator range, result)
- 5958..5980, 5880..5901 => 1.20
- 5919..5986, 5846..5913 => 1.08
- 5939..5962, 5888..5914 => 1.13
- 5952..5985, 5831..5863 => 1.04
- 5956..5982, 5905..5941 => 1.03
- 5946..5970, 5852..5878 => 1.05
